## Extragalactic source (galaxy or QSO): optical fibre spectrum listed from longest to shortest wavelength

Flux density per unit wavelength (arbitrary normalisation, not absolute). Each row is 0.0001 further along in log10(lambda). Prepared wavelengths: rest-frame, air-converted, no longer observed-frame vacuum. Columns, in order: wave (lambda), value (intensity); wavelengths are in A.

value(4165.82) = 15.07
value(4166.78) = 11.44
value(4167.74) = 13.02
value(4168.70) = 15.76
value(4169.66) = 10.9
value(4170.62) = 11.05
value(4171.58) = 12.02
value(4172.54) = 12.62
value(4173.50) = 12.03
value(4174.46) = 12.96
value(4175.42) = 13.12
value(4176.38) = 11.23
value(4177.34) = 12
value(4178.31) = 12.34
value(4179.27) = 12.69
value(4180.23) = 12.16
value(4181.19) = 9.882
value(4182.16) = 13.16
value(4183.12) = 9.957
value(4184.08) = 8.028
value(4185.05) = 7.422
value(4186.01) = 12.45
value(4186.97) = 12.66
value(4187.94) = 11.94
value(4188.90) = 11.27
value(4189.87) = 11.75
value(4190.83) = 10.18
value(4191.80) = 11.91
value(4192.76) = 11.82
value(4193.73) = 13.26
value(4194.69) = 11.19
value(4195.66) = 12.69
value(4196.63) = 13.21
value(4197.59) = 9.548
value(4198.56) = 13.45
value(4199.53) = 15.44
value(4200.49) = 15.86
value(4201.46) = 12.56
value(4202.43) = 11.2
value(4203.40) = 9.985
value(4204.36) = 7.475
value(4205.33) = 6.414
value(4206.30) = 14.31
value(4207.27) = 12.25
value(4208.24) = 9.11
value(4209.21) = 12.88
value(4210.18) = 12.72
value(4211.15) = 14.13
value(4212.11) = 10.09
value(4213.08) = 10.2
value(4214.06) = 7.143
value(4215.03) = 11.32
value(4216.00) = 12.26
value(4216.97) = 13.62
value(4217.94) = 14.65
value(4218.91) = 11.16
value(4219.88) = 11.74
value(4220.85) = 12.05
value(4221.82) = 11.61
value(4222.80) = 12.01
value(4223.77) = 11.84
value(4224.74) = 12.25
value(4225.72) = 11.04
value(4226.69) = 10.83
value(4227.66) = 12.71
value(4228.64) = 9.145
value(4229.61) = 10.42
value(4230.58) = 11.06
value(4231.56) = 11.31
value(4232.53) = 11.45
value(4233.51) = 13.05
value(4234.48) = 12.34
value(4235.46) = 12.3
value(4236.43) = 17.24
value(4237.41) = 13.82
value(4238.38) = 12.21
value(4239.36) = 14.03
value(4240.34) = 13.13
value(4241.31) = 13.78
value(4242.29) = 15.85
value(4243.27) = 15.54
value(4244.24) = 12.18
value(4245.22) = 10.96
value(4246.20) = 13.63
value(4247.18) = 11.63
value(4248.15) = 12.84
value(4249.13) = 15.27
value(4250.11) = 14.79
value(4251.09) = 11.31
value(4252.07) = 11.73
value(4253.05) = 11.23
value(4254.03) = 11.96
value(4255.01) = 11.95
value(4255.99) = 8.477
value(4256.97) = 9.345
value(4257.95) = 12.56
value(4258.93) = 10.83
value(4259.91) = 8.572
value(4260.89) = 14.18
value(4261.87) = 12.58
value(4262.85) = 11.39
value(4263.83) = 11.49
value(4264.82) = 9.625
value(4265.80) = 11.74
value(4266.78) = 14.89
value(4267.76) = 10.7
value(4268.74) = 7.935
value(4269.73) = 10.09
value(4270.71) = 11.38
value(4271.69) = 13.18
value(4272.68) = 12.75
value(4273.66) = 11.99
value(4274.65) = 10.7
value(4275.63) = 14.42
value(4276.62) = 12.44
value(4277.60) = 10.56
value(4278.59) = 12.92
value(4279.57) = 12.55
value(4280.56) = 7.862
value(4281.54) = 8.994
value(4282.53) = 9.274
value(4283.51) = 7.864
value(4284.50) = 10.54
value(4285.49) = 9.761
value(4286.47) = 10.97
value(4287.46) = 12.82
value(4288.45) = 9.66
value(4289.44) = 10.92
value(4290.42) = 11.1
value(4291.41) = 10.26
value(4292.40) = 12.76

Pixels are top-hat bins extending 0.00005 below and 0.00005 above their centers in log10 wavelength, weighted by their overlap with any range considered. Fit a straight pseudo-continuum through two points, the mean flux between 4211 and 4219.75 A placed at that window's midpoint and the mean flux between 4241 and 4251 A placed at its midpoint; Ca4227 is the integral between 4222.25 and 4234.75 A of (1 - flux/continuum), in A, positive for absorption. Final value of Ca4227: 0.9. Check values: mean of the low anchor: 11.5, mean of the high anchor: 13.5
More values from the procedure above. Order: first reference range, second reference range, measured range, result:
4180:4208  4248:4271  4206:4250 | -3.3 A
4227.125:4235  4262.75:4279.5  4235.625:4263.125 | -2.5 A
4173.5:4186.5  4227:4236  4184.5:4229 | -0.6 A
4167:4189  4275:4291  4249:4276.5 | -1.7 A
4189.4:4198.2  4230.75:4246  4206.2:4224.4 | 1.0 A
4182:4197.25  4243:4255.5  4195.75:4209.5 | -0.1 A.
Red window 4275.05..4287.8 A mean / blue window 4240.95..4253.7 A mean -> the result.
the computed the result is 0.83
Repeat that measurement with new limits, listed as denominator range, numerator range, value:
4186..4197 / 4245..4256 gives 1.03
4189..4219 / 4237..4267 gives 1.05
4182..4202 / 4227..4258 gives 1.05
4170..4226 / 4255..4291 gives 0.95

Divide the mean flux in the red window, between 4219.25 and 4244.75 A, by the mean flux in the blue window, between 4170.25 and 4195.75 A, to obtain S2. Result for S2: 1.08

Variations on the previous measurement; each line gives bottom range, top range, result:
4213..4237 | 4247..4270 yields 0.98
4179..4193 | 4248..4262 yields 1.06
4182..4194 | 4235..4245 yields 1.25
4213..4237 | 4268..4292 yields 0.92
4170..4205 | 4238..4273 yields 1.03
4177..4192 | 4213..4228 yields 1.04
